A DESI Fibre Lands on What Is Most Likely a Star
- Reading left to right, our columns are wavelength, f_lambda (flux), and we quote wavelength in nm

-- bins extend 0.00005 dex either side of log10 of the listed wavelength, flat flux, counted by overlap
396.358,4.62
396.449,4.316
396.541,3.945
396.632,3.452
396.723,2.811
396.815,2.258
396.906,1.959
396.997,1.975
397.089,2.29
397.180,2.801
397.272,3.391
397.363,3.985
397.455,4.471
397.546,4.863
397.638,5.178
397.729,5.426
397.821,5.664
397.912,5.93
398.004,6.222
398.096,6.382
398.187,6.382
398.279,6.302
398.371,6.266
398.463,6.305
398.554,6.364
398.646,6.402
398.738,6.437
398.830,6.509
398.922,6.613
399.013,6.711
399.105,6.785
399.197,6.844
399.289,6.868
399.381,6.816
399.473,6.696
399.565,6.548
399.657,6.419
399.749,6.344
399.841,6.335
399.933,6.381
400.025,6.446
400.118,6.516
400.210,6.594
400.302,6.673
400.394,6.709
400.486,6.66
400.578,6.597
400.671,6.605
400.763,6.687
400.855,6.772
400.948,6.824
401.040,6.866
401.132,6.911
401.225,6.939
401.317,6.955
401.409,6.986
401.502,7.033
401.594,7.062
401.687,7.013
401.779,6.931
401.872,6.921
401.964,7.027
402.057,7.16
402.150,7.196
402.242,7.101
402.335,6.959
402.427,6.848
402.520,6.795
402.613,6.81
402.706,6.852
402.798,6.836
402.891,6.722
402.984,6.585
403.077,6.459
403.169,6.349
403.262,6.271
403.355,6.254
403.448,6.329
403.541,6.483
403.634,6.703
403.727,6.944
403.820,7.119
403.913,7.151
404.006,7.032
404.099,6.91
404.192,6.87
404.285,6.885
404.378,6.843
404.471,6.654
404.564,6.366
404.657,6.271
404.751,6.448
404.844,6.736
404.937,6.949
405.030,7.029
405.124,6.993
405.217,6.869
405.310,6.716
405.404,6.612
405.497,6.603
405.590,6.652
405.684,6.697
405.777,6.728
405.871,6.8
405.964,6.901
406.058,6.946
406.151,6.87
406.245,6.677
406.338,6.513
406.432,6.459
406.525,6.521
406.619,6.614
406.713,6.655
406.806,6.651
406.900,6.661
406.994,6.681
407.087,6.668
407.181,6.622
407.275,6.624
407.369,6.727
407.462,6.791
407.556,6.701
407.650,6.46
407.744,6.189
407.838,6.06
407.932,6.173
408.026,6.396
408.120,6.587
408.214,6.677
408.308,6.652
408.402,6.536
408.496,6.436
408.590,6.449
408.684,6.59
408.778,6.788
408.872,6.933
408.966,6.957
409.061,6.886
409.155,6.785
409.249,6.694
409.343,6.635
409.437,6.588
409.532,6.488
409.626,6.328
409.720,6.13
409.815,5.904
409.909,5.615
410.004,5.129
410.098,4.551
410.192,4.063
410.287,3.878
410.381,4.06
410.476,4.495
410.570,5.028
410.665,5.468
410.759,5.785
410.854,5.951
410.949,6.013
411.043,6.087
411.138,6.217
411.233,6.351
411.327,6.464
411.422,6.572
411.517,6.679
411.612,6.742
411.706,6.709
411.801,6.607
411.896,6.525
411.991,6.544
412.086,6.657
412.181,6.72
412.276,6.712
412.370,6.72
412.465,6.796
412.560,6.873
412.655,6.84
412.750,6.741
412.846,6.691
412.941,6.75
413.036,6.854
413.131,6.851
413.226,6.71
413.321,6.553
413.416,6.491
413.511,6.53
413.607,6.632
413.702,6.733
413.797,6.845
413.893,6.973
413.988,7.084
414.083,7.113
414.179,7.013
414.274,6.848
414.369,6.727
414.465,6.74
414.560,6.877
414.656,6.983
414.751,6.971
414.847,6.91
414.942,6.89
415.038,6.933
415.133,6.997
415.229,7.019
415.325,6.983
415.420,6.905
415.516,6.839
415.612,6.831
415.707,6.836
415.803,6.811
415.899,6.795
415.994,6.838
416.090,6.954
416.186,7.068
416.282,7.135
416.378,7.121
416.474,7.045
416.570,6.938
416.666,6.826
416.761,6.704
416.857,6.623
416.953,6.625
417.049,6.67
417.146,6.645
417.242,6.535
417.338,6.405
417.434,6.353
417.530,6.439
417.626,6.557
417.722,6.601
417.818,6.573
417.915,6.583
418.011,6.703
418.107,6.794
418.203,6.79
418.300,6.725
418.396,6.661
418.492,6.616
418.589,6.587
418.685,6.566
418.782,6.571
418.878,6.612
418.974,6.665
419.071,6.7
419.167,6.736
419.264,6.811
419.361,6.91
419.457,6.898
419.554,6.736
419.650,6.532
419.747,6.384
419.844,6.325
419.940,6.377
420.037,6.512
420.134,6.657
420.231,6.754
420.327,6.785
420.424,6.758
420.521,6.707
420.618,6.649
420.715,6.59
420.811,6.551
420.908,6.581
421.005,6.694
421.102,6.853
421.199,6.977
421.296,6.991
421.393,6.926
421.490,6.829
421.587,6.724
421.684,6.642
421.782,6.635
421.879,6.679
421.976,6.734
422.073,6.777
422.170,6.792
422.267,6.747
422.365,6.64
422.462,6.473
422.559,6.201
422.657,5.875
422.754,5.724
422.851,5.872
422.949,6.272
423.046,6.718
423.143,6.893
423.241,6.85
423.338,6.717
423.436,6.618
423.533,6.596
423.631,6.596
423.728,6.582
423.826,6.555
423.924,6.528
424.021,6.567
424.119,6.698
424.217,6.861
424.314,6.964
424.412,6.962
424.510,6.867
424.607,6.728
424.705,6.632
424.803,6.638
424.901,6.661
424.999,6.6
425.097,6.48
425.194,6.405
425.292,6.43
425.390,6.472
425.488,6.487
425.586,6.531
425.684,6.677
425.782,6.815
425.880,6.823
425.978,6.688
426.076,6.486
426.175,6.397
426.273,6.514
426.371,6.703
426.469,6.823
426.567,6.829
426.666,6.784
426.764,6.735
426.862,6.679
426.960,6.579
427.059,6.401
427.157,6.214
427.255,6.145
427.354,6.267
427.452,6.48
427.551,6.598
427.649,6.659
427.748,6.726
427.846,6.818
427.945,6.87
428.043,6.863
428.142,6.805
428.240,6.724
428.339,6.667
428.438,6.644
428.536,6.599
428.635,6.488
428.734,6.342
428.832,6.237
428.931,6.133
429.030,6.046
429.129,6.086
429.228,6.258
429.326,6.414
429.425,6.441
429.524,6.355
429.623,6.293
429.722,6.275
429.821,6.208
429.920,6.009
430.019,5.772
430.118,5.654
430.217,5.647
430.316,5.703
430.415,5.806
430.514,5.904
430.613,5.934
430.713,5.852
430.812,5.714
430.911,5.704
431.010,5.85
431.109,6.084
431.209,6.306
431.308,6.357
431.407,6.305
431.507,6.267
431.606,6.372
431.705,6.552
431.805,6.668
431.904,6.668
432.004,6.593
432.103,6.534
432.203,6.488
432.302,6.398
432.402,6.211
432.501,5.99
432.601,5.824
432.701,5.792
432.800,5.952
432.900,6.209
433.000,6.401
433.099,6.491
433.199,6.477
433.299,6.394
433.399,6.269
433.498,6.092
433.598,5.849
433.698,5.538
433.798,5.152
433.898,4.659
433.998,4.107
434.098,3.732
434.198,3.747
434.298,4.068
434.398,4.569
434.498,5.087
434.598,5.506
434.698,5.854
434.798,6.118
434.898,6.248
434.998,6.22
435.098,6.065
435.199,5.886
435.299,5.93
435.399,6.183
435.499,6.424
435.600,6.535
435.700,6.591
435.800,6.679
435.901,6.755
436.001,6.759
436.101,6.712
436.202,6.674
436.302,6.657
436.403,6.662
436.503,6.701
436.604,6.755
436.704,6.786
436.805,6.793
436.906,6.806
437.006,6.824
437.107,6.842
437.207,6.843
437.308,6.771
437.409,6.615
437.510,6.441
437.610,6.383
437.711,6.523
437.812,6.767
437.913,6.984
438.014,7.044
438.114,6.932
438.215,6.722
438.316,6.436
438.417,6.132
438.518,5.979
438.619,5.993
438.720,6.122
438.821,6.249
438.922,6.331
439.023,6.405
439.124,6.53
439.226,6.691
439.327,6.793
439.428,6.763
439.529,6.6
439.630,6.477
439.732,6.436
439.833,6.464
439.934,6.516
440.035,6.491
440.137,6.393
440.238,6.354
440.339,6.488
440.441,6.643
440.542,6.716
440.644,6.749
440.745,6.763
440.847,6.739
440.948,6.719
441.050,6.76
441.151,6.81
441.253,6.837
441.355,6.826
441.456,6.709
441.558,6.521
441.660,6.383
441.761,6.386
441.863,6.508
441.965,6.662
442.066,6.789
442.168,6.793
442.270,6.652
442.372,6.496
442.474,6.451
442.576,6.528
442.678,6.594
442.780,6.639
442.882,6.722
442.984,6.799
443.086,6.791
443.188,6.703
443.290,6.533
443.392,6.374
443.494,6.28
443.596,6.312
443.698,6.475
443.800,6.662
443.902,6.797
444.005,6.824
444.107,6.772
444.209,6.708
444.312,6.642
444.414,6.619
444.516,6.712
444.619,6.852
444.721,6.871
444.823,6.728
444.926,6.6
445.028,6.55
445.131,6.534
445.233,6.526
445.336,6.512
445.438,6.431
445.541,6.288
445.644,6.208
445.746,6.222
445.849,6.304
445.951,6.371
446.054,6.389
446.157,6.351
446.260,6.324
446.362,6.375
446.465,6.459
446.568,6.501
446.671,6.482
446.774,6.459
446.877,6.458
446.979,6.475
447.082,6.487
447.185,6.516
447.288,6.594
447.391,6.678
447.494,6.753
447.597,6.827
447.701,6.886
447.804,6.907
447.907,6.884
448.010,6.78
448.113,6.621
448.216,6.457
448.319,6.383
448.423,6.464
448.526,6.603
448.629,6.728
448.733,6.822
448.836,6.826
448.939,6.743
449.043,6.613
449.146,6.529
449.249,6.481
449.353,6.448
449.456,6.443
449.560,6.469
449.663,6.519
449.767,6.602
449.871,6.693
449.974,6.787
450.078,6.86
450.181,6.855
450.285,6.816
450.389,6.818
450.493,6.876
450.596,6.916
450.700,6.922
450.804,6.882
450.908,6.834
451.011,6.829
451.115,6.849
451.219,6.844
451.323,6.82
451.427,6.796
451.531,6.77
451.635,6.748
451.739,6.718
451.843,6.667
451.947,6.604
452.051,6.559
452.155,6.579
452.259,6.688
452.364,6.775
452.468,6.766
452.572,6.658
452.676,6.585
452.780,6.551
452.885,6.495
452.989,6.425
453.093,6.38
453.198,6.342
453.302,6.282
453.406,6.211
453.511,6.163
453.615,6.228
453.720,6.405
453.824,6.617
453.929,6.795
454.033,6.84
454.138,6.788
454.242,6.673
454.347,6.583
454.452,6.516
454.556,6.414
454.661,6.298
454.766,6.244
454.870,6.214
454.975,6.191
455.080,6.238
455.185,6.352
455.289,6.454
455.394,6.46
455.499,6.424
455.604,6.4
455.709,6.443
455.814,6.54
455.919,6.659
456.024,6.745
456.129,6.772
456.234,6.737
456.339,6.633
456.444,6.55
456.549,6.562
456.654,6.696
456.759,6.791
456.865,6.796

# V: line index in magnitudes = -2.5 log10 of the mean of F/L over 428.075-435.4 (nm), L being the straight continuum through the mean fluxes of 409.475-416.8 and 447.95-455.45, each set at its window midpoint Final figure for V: 0.10 mag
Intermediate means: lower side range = 6.48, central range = 5.98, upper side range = 6.6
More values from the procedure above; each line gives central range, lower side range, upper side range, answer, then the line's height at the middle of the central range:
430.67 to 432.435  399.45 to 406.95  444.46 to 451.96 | 0.066 mag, 6.67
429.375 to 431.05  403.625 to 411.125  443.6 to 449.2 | 0.097 mag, 6.51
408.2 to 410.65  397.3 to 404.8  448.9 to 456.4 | 0.104 mag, 6.55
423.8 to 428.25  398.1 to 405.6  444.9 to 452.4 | 0.005 mag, 6.66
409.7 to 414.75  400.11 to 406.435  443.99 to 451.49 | 0.074 mag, 6.75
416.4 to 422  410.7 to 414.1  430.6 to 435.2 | -0.053 mag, 6.36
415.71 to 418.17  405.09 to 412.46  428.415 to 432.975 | -0.075 mag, 6.29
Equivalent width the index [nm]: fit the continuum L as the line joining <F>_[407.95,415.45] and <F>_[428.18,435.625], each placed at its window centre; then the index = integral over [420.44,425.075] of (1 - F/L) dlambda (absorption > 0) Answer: -0.34 nm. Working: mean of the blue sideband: 6.44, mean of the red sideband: 5.98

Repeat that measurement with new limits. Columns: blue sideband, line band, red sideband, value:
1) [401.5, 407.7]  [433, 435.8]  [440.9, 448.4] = 0.41 nm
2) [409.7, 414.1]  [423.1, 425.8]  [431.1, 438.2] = -0.20 nm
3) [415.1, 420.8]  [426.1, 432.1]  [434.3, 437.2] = 0.11 nm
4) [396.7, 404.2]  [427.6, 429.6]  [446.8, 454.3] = -0.02 nm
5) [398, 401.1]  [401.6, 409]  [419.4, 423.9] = -0.15 nm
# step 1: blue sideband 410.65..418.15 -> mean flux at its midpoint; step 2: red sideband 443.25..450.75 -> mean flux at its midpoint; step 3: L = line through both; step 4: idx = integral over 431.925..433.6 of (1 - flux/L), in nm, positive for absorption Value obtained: 0.10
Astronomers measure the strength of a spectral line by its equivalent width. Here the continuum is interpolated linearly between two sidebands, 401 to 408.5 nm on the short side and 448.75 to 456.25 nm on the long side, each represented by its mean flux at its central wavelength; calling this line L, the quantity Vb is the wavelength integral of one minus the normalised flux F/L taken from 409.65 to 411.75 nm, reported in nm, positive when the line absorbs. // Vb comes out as 0.34 nm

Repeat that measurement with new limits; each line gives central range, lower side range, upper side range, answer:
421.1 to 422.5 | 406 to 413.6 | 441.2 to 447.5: -0.07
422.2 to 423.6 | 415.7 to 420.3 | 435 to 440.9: 0.04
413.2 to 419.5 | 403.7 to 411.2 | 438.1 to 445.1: -0.32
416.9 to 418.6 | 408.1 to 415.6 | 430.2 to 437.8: -0.07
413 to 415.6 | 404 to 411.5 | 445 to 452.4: -0.18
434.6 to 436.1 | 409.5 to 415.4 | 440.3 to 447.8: 0.06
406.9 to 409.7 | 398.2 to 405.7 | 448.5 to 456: 0.05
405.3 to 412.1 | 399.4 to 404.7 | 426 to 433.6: 0.33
